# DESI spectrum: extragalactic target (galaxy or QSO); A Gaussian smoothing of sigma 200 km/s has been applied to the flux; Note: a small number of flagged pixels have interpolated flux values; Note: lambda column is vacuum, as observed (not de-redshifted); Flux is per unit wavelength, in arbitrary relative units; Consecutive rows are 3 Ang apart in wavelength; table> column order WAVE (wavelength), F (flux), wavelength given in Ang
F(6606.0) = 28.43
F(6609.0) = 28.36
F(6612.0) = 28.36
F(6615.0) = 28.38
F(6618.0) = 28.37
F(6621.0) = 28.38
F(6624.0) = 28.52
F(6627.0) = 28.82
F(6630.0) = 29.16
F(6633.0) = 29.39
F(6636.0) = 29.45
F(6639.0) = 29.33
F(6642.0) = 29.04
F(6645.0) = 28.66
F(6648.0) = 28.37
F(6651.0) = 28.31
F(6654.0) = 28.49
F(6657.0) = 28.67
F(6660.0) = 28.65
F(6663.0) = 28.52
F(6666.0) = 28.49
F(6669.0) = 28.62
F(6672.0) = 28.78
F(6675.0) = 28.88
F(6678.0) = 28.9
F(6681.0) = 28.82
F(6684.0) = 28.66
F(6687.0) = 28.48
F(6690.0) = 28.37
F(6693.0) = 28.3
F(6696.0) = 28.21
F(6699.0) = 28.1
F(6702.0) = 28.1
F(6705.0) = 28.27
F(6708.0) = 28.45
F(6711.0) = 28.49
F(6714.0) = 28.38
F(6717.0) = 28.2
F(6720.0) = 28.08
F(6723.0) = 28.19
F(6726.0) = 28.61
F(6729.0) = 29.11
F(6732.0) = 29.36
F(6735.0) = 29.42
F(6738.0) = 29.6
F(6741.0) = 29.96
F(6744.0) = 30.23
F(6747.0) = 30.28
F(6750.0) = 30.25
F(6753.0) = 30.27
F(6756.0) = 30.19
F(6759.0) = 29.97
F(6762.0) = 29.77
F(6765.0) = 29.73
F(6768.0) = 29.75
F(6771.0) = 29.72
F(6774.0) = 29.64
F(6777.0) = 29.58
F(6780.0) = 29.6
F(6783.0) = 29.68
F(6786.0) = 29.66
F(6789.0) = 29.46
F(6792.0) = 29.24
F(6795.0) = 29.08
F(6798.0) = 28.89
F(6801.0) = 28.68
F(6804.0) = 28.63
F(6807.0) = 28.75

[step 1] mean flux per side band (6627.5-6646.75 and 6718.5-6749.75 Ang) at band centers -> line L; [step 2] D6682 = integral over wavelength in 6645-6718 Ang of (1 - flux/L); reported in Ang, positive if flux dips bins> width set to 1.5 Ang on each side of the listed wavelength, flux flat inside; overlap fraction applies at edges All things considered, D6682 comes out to 1.85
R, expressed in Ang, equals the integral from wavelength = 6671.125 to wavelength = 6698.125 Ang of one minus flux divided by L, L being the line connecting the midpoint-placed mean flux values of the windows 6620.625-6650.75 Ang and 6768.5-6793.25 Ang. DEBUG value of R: 0.5 Ang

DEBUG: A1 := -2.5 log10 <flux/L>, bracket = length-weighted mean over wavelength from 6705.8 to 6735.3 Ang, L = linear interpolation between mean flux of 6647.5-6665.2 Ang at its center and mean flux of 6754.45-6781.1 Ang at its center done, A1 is 0.024 mag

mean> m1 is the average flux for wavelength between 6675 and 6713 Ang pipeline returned 28.4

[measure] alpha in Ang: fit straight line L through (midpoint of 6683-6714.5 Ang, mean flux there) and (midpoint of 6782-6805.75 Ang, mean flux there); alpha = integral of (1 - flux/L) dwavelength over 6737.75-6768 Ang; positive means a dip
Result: -1.3 Ang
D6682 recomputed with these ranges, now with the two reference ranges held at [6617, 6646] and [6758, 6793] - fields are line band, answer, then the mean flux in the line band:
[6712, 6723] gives 0.4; 28.2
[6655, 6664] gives 0.1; 28.6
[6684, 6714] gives 1.0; 28.3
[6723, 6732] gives 0.2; 28.8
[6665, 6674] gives 0.1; 28.7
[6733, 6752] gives -0.3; 29.9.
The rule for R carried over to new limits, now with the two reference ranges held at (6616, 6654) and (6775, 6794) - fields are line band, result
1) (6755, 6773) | -0.3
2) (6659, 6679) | 0.2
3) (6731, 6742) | -0.1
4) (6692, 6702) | 0.3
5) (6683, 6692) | 0.2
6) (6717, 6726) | 0.3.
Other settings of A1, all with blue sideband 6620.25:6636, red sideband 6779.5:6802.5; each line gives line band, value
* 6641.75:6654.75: 0.02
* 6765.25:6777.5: -0.02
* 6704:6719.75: 0.03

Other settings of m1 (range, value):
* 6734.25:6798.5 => 29.7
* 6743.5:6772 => 30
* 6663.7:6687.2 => 28.7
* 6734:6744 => 29.8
